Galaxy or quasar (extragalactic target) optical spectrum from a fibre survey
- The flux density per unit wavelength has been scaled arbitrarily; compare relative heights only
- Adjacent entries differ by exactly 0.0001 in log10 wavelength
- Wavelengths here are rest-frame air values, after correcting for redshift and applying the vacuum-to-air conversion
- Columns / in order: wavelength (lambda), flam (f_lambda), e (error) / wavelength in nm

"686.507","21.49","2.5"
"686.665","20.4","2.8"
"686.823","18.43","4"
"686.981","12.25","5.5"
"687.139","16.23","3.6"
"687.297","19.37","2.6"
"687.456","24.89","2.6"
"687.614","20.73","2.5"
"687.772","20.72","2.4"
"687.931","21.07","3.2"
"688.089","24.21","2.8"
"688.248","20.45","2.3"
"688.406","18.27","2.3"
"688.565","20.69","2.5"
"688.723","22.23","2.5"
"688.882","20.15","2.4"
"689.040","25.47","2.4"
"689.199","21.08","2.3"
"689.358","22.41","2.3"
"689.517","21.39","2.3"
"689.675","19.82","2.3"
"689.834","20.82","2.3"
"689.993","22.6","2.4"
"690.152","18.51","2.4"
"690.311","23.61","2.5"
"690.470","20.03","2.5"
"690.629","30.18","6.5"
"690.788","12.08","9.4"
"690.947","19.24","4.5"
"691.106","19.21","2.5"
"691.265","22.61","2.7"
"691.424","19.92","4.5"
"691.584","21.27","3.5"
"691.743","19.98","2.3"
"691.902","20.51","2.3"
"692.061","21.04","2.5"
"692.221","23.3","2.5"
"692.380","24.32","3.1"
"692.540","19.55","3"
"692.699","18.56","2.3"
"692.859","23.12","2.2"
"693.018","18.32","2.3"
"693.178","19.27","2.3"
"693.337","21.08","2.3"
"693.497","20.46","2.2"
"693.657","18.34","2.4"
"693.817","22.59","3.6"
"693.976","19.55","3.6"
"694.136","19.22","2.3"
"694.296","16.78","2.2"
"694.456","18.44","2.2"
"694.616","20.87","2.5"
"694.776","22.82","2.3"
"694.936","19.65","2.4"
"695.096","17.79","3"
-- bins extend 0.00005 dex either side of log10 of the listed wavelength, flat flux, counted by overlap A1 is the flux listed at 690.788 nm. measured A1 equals 12.08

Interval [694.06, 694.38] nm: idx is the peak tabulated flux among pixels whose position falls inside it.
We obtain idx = 19.22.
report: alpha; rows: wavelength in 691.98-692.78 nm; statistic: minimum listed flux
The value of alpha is 18.56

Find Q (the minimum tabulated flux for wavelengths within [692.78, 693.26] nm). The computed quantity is 18.32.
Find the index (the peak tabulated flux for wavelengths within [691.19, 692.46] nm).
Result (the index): 24.32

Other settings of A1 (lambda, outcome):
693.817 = 22.59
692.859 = 23.12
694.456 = 18.44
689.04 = 25.47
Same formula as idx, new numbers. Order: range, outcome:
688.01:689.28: 25.47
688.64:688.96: 22.23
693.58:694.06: 22.59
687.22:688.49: 24.89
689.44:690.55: 23.61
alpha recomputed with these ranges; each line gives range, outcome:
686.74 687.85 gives 12.25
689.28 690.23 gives 18.51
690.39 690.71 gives 20.03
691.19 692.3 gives 19.92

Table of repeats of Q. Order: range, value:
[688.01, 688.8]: 18.27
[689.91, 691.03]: 12.08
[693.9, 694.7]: 16.78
